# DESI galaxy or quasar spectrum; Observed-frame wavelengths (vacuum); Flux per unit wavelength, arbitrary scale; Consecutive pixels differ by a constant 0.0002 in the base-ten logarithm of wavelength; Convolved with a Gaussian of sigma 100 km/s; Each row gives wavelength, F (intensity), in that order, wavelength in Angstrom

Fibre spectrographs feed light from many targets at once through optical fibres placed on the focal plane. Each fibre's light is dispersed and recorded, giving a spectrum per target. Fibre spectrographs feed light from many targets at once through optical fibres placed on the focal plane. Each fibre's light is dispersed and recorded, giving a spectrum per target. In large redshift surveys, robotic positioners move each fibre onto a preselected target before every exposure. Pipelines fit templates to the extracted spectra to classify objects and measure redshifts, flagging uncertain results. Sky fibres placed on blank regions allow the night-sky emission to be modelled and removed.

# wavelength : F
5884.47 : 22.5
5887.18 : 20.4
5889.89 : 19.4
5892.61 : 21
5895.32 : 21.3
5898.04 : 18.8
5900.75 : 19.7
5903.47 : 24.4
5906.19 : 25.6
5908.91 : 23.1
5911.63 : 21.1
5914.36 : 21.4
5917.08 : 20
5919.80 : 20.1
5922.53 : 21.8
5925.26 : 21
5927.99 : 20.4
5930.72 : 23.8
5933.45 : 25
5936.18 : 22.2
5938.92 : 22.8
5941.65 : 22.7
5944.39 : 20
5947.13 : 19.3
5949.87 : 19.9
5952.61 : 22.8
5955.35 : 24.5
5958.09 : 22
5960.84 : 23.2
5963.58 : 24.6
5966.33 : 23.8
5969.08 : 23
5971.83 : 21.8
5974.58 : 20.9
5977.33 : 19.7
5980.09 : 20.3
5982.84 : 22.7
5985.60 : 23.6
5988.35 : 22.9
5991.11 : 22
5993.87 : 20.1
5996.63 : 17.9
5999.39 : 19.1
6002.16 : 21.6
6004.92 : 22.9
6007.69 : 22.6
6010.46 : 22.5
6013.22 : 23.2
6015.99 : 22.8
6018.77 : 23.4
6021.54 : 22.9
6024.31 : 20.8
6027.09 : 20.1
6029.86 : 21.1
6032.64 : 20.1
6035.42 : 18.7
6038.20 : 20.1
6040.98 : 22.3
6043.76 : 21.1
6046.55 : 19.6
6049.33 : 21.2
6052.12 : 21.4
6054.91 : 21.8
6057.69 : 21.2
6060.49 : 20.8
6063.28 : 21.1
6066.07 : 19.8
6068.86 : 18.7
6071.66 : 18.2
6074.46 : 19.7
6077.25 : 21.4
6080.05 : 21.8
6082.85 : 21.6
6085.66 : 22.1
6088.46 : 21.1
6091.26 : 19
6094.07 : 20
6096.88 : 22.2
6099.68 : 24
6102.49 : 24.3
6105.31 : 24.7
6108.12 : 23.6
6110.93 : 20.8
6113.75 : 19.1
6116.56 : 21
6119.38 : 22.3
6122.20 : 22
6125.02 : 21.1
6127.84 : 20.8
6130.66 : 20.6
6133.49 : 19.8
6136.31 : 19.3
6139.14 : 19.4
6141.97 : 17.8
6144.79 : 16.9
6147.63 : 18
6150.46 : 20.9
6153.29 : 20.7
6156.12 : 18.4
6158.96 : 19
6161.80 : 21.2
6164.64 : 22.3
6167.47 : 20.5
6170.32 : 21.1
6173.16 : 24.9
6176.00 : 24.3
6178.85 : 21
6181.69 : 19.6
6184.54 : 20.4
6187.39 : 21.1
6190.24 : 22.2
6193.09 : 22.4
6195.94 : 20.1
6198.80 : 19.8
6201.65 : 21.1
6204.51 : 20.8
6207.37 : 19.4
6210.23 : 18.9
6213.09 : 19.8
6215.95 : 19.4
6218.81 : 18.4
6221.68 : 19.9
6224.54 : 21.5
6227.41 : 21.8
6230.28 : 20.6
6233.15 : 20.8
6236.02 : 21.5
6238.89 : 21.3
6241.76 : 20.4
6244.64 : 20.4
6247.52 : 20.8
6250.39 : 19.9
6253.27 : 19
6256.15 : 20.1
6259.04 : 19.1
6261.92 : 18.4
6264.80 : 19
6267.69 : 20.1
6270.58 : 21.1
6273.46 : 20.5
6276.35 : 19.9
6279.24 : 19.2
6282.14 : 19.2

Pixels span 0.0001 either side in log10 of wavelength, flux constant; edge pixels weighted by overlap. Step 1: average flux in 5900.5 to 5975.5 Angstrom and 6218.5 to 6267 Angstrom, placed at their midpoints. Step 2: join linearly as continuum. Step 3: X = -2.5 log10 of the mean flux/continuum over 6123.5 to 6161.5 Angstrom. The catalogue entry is 0.074 mag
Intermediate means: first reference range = 22.2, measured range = 19.5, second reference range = 20.2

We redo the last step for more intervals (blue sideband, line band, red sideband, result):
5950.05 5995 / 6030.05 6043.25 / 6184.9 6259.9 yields 0.072 mag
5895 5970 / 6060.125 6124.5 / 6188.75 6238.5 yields -0.005 mag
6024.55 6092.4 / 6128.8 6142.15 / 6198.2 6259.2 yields 0.047 mag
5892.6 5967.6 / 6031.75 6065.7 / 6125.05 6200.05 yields 0.025 mag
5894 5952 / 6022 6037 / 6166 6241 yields 0.053 mag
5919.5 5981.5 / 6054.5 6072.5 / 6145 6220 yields 0.057 mag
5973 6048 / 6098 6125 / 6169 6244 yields -0.064 mag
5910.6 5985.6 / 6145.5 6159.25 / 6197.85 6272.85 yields 0.073 mag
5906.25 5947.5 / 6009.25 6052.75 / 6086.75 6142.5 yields 0.008 mag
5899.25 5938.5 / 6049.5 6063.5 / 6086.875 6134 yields 0.024 mag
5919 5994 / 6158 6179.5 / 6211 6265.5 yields -0.065 mag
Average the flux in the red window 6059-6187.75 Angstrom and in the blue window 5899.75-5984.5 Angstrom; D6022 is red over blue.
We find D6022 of 0.9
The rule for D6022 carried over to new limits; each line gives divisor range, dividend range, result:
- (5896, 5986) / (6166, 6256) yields 0.94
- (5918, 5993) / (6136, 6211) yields 0.93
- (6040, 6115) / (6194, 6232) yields 0.95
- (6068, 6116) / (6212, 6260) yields 0.95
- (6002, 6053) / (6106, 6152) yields 0.94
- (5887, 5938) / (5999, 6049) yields 0.99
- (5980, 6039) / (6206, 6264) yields 0.93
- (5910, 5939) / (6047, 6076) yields 0.94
